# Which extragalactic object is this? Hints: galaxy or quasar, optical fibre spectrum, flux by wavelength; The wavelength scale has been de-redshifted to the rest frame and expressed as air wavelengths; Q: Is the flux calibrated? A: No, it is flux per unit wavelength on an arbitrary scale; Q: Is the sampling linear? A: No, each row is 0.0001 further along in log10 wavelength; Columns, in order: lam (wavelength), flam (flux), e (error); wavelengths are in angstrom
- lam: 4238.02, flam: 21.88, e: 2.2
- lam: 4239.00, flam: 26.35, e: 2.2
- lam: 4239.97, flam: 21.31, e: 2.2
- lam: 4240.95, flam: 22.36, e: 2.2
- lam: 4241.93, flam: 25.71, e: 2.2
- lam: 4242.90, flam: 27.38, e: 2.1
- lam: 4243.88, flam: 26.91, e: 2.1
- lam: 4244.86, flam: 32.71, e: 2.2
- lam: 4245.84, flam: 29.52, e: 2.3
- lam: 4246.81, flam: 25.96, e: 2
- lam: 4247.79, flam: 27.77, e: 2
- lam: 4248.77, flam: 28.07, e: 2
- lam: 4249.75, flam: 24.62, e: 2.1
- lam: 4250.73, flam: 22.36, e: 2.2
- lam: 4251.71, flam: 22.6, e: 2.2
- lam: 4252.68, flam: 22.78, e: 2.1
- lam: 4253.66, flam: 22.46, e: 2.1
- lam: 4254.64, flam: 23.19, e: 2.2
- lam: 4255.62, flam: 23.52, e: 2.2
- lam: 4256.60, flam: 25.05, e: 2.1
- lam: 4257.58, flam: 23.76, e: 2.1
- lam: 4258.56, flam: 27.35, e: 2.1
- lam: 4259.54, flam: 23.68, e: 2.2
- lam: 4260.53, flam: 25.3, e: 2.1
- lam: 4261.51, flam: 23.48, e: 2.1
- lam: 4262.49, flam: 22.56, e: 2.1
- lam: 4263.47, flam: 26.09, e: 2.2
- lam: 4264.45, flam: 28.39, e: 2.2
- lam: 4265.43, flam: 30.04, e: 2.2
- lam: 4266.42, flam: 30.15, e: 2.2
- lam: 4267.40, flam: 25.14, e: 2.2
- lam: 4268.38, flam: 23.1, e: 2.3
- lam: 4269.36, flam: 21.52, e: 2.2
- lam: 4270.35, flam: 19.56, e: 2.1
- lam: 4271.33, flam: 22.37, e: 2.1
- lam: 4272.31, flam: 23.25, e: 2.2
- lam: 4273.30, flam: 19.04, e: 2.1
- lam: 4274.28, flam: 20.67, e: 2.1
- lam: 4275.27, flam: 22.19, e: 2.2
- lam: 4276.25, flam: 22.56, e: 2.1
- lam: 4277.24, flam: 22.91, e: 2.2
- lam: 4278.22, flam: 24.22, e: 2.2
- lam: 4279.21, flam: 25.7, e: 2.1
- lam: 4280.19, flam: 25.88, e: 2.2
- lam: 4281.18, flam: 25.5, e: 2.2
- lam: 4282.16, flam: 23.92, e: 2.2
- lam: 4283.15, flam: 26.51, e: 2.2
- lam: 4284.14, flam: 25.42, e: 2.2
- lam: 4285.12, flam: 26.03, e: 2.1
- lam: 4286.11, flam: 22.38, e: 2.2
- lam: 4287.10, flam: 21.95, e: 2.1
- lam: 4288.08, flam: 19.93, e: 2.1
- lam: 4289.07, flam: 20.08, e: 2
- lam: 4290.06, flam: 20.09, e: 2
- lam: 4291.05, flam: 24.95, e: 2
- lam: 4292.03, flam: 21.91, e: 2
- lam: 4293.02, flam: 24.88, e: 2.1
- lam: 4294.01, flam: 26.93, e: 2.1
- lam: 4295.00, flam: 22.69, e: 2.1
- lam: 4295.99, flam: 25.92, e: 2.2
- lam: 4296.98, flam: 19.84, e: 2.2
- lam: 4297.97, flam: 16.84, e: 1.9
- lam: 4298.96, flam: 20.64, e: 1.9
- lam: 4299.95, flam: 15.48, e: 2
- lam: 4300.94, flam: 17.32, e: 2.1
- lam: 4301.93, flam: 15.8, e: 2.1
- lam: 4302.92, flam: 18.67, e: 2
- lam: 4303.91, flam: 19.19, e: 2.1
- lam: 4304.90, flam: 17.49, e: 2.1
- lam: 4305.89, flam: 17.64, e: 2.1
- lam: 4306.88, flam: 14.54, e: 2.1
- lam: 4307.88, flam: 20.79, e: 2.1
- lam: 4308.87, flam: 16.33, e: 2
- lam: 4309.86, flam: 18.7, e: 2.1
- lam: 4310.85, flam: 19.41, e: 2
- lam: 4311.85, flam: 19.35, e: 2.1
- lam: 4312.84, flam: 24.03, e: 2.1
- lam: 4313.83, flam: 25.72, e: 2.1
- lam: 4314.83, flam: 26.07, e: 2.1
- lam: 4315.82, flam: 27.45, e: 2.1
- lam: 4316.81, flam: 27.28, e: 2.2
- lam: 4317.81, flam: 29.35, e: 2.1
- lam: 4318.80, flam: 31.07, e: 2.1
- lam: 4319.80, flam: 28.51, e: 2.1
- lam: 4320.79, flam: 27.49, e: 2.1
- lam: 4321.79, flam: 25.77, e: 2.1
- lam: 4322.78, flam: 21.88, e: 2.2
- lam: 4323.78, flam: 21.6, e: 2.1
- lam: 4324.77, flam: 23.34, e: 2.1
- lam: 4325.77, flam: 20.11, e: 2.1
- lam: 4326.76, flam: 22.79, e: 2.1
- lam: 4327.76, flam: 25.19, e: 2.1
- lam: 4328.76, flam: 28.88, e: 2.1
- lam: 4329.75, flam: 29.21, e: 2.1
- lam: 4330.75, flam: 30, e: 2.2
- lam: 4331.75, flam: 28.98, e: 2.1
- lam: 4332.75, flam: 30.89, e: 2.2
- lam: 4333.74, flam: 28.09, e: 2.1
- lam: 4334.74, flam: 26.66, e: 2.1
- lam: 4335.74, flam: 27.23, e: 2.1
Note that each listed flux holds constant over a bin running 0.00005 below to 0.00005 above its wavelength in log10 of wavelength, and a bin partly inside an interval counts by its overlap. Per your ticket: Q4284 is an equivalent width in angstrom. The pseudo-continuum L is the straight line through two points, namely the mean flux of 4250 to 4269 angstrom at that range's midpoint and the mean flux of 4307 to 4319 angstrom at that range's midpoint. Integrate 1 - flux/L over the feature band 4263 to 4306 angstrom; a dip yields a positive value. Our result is 2.8 angstrom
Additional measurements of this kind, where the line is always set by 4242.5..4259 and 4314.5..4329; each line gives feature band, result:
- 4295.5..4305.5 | 2.7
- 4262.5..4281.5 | 1.2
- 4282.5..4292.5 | 1.1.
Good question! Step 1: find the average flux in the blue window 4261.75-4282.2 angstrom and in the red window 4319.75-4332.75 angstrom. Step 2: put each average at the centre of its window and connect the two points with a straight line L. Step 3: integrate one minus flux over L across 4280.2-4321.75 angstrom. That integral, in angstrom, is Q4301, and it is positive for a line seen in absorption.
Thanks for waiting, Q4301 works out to 4.3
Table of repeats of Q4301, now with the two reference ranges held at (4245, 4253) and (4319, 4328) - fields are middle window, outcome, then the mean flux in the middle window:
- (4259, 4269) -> -0.1 angstrom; 25.7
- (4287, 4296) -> 0.8 angstrom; 22.8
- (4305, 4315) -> 1.9 angstrom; 19.9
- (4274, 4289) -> 0.9 angstrom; 23.7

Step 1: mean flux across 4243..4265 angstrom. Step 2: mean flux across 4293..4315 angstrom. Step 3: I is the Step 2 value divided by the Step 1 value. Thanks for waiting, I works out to 0.79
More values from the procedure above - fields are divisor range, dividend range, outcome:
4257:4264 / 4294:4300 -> 0.86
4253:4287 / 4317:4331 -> 1.08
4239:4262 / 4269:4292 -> 0.91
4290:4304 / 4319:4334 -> 1.26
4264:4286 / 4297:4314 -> 0.77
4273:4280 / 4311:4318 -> 1.11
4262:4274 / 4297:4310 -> 0.73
